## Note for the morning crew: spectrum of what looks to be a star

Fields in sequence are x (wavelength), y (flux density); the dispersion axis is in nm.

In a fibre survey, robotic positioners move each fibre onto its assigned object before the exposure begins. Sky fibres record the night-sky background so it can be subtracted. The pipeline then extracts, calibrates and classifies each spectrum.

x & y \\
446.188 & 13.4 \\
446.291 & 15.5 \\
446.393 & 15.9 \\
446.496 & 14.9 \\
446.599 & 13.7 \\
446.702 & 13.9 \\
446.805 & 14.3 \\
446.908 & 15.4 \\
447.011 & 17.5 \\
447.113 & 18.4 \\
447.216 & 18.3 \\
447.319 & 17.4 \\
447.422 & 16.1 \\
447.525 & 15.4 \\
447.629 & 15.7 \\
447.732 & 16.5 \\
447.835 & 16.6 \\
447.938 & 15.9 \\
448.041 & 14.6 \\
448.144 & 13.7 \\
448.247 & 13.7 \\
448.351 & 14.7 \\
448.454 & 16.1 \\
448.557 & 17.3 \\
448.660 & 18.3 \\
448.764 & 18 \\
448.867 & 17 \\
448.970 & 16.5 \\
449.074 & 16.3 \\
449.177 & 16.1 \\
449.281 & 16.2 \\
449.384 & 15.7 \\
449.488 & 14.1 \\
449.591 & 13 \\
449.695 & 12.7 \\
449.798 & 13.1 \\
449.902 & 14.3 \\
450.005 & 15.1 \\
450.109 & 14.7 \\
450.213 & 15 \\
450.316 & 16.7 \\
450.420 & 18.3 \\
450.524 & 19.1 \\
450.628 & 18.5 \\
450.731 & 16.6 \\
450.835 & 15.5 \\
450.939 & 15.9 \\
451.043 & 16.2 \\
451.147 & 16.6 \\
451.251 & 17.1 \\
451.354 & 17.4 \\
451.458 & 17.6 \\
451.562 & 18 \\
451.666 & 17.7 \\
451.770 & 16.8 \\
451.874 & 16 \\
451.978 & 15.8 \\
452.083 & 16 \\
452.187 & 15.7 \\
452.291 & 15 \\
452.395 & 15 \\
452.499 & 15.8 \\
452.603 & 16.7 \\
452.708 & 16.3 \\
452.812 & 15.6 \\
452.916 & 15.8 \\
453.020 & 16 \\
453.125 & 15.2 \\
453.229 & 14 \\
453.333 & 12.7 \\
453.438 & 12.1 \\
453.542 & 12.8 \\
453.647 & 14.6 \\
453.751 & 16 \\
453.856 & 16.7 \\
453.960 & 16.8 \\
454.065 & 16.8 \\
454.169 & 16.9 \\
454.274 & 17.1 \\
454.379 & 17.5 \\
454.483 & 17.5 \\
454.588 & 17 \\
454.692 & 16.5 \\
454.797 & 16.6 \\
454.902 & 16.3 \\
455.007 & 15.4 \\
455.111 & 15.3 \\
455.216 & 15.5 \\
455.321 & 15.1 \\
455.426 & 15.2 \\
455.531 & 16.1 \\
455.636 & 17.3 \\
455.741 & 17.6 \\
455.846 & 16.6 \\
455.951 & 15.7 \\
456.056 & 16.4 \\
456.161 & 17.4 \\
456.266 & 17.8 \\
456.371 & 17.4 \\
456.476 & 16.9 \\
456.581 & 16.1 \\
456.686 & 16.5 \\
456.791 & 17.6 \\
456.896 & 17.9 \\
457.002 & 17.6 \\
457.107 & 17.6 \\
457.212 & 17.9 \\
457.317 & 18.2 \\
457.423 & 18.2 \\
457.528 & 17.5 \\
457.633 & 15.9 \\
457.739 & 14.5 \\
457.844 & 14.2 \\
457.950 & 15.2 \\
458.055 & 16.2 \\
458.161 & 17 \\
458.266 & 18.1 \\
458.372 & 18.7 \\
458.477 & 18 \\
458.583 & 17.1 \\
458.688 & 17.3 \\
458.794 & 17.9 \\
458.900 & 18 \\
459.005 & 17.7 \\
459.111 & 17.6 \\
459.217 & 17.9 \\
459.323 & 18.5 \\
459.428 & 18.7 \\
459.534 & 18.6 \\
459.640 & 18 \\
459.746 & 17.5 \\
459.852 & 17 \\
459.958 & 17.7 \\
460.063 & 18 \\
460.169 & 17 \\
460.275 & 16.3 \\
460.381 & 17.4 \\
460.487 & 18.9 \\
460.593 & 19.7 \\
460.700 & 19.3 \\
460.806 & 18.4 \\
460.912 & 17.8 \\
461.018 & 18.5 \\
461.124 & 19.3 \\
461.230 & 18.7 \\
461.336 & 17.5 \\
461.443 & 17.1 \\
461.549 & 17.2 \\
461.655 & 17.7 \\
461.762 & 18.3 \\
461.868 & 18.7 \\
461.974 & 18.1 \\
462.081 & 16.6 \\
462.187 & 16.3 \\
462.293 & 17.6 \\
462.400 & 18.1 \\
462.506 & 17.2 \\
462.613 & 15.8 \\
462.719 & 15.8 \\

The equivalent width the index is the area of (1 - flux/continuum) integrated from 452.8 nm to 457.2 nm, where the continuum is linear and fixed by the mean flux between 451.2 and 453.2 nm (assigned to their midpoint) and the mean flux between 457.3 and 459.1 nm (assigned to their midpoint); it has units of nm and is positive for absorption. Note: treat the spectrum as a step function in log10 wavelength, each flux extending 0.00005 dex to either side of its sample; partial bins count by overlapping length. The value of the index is 0.11 nm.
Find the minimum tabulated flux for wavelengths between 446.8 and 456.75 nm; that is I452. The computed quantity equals 12.1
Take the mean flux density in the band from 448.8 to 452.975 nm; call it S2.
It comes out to 16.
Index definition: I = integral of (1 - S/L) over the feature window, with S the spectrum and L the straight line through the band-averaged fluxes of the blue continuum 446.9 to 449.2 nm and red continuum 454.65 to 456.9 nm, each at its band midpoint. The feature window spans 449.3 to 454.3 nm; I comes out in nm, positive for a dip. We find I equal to 0.20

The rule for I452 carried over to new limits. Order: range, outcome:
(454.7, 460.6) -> 14.2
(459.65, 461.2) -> 16.3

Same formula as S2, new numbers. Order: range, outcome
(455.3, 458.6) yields 16.9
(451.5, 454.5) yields 15.8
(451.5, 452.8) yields 16.2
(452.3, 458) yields 16.2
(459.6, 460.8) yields 17.9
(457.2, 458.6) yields 16.9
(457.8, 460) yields 17.5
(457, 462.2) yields 17.6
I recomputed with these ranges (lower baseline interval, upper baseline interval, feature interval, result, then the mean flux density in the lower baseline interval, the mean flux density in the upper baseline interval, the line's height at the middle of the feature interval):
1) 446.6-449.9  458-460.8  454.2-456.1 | 0.07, 15.7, 17.9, 17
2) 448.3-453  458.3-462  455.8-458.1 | 0.08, 16.1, 18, 17.4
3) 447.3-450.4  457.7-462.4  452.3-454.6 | 0.11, 15.6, 17.6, 16.4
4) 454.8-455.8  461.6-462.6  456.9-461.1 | -0.19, 16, 17.5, 16.8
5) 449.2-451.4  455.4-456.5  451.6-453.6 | 0.11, 15.8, 16.8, 16.2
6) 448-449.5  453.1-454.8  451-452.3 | -0.07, 15.9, 15.7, 15.8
